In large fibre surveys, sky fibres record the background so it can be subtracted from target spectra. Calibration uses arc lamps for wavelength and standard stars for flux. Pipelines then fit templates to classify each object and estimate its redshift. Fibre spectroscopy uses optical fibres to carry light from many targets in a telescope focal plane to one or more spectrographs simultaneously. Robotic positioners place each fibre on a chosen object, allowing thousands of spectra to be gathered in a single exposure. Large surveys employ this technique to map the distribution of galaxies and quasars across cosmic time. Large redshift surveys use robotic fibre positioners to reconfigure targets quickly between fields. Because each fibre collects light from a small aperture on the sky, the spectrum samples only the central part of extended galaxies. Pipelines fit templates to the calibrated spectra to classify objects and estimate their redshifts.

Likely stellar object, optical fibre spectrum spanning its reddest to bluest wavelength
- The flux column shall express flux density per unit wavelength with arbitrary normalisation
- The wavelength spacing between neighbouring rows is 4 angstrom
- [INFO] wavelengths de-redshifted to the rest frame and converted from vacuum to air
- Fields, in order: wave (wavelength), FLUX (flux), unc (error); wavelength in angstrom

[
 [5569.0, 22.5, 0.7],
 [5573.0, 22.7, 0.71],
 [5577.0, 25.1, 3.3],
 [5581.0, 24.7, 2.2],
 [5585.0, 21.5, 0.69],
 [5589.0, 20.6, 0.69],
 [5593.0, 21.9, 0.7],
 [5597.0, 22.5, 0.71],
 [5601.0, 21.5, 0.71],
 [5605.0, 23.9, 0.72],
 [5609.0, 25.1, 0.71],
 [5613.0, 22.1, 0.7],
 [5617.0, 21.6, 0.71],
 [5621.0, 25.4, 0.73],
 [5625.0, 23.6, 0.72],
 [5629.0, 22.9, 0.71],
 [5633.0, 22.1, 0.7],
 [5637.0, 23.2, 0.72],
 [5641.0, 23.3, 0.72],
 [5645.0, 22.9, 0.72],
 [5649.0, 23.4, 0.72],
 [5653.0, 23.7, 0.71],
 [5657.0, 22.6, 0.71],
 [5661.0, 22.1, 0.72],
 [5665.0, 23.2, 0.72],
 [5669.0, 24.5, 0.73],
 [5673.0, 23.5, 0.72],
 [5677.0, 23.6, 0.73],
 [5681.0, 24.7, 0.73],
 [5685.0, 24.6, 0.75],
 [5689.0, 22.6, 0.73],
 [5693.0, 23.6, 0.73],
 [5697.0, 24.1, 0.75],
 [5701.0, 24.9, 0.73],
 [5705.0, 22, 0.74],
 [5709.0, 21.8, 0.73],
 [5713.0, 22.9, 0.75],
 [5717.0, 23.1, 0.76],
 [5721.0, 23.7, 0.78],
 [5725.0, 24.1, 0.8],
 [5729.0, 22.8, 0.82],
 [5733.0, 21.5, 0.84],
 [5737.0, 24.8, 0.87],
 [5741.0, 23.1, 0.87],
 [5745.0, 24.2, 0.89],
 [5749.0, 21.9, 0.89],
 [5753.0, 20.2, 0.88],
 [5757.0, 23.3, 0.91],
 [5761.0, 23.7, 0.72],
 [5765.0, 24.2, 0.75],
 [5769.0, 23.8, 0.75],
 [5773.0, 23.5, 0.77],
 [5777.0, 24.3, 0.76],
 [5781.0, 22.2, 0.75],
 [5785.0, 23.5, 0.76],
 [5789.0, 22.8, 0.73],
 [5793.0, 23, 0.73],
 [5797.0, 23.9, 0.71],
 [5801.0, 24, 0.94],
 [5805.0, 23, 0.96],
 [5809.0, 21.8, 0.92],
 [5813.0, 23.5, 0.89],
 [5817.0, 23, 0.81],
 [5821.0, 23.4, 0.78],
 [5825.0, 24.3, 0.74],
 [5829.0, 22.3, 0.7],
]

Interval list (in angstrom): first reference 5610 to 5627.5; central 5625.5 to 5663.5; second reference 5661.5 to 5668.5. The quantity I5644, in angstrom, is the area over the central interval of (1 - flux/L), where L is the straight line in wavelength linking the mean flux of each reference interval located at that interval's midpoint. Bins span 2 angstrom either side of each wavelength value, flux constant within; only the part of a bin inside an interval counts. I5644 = 0.5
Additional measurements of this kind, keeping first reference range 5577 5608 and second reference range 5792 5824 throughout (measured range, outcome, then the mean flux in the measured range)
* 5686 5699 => -0.3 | 23.5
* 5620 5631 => -0.5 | 23.8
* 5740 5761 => 0.4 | 22.6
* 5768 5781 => -0.3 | 23.6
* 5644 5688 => -1.3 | 23.5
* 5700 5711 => 0.1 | 22.7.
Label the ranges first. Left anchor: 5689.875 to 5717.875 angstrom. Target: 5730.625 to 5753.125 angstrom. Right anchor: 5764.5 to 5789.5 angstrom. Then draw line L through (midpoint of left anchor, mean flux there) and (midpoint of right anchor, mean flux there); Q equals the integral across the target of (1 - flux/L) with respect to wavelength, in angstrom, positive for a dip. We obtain 0.5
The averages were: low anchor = 23.2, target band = 22.8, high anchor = 23.5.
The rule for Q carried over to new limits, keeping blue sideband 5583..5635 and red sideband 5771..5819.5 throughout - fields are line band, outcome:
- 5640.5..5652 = -0.2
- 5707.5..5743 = -0.2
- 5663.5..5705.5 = -1.7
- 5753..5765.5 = 0.0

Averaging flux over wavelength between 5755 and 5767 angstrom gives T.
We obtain 23.7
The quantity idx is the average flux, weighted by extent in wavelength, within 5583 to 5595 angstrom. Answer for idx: 21.3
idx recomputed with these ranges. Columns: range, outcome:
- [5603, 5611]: 24.5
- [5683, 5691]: 23.6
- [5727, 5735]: 22.1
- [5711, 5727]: 23.4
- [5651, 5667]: 22.9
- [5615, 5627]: 23.5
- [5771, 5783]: 23.3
